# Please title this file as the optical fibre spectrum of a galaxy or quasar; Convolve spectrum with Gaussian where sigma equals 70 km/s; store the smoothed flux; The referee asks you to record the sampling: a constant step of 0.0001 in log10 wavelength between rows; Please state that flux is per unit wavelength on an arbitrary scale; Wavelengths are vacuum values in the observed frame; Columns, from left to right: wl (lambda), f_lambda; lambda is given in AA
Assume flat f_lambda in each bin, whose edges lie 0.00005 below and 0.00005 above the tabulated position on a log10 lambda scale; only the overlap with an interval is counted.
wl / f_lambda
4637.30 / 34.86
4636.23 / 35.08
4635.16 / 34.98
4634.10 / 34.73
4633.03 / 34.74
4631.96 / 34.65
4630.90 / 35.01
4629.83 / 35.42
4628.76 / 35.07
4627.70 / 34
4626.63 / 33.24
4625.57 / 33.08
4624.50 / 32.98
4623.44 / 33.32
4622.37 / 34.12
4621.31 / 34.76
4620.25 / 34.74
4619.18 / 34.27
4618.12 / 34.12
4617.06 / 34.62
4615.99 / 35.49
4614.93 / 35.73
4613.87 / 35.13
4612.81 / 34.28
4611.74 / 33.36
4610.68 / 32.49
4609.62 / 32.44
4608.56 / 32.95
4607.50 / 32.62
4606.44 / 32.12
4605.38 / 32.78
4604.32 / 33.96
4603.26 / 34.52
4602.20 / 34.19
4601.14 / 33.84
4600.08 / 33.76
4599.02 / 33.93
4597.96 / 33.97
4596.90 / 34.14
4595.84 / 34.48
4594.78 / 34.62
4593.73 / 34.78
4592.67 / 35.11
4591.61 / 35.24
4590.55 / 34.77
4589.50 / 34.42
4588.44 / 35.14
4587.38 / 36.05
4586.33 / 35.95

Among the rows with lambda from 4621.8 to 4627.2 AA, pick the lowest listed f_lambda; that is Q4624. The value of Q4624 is 32.98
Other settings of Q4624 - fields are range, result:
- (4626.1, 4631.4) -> 33.24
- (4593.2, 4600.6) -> 33.76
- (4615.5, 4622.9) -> 34.12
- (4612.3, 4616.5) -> 34.28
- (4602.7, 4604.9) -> 33.96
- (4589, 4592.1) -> 34.42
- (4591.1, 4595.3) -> 34.62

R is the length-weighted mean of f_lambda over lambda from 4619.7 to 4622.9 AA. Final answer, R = 34.6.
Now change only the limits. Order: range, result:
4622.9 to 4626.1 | 33.1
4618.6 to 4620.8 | 34.5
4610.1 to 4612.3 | 32.9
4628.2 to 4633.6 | 35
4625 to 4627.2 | 33.1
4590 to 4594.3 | 35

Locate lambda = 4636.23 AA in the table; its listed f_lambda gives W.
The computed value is 35.08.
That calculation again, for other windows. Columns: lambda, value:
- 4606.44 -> 32.12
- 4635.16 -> 34.98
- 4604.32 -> 33.96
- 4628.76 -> 35.07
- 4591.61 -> 35.24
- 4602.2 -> 34.19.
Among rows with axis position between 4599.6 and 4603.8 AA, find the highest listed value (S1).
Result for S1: 34.52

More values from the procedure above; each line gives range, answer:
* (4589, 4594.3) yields 35.24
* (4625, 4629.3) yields 35.07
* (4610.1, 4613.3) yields 34.28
